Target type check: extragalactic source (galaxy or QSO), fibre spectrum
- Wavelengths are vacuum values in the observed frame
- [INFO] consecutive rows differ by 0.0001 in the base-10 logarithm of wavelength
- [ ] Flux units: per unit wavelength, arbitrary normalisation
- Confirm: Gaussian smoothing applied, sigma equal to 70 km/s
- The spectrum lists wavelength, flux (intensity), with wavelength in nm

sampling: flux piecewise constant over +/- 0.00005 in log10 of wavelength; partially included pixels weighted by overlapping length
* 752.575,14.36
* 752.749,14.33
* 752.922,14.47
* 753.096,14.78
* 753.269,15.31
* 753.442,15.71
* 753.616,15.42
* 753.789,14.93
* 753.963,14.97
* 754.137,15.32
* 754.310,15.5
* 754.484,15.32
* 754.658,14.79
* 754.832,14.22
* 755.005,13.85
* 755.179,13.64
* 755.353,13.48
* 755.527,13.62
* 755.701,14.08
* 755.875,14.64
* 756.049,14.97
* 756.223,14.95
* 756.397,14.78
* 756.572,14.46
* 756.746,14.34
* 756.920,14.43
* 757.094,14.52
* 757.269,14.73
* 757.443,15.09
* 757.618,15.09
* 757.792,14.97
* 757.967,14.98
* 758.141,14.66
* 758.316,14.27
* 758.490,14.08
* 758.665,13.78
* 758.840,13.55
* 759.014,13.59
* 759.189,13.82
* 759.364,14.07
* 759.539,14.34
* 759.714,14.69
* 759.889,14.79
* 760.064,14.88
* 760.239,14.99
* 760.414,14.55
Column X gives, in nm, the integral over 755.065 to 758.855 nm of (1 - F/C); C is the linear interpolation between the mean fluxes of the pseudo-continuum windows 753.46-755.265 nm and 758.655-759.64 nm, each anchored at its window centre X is -0.032 nm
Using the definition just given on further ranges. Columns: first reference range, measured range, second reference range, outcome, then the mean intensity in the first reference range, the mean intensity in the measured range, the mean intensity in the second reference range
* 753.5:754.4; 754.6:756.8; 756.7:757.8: 0.10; 15.2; 14.3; 14.7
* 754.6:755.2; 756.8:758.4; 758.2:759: -0.09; 14.2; 14.7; 13.9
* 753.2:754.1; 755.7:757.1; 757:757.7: 0.03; 15.3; 14.6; 14.8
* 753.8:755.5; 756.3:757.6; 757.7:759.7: -0.03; 14.5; 14.6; 14.2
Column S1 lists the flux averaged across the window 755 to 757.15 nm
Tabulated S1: 14.3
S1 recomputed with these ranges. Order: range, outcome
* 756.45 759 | 14.5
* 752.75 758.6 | 14.7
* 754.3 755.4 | 14.4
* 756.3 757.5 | 14.6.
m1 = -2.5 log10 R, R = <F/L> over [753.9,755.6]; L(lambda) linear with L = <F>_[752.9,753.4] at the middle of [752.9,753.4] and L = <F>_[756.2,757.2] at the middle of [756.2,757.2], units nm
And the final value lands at 0.02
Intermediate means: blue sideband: 15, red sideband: 14.6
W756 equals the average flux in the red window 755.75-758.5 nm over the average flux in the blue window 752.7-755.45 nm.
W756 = 1.00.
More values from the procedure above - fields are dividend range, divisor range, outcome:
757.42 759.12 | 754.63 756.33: 1.01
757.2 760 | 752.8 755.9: 0.98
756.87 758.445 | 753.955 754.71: 0.97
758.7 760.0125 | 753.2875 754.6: 0.92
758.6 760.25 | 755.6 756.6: 0.97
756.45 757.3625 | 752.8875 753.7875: 0.96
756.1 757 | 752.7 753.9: 0.97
